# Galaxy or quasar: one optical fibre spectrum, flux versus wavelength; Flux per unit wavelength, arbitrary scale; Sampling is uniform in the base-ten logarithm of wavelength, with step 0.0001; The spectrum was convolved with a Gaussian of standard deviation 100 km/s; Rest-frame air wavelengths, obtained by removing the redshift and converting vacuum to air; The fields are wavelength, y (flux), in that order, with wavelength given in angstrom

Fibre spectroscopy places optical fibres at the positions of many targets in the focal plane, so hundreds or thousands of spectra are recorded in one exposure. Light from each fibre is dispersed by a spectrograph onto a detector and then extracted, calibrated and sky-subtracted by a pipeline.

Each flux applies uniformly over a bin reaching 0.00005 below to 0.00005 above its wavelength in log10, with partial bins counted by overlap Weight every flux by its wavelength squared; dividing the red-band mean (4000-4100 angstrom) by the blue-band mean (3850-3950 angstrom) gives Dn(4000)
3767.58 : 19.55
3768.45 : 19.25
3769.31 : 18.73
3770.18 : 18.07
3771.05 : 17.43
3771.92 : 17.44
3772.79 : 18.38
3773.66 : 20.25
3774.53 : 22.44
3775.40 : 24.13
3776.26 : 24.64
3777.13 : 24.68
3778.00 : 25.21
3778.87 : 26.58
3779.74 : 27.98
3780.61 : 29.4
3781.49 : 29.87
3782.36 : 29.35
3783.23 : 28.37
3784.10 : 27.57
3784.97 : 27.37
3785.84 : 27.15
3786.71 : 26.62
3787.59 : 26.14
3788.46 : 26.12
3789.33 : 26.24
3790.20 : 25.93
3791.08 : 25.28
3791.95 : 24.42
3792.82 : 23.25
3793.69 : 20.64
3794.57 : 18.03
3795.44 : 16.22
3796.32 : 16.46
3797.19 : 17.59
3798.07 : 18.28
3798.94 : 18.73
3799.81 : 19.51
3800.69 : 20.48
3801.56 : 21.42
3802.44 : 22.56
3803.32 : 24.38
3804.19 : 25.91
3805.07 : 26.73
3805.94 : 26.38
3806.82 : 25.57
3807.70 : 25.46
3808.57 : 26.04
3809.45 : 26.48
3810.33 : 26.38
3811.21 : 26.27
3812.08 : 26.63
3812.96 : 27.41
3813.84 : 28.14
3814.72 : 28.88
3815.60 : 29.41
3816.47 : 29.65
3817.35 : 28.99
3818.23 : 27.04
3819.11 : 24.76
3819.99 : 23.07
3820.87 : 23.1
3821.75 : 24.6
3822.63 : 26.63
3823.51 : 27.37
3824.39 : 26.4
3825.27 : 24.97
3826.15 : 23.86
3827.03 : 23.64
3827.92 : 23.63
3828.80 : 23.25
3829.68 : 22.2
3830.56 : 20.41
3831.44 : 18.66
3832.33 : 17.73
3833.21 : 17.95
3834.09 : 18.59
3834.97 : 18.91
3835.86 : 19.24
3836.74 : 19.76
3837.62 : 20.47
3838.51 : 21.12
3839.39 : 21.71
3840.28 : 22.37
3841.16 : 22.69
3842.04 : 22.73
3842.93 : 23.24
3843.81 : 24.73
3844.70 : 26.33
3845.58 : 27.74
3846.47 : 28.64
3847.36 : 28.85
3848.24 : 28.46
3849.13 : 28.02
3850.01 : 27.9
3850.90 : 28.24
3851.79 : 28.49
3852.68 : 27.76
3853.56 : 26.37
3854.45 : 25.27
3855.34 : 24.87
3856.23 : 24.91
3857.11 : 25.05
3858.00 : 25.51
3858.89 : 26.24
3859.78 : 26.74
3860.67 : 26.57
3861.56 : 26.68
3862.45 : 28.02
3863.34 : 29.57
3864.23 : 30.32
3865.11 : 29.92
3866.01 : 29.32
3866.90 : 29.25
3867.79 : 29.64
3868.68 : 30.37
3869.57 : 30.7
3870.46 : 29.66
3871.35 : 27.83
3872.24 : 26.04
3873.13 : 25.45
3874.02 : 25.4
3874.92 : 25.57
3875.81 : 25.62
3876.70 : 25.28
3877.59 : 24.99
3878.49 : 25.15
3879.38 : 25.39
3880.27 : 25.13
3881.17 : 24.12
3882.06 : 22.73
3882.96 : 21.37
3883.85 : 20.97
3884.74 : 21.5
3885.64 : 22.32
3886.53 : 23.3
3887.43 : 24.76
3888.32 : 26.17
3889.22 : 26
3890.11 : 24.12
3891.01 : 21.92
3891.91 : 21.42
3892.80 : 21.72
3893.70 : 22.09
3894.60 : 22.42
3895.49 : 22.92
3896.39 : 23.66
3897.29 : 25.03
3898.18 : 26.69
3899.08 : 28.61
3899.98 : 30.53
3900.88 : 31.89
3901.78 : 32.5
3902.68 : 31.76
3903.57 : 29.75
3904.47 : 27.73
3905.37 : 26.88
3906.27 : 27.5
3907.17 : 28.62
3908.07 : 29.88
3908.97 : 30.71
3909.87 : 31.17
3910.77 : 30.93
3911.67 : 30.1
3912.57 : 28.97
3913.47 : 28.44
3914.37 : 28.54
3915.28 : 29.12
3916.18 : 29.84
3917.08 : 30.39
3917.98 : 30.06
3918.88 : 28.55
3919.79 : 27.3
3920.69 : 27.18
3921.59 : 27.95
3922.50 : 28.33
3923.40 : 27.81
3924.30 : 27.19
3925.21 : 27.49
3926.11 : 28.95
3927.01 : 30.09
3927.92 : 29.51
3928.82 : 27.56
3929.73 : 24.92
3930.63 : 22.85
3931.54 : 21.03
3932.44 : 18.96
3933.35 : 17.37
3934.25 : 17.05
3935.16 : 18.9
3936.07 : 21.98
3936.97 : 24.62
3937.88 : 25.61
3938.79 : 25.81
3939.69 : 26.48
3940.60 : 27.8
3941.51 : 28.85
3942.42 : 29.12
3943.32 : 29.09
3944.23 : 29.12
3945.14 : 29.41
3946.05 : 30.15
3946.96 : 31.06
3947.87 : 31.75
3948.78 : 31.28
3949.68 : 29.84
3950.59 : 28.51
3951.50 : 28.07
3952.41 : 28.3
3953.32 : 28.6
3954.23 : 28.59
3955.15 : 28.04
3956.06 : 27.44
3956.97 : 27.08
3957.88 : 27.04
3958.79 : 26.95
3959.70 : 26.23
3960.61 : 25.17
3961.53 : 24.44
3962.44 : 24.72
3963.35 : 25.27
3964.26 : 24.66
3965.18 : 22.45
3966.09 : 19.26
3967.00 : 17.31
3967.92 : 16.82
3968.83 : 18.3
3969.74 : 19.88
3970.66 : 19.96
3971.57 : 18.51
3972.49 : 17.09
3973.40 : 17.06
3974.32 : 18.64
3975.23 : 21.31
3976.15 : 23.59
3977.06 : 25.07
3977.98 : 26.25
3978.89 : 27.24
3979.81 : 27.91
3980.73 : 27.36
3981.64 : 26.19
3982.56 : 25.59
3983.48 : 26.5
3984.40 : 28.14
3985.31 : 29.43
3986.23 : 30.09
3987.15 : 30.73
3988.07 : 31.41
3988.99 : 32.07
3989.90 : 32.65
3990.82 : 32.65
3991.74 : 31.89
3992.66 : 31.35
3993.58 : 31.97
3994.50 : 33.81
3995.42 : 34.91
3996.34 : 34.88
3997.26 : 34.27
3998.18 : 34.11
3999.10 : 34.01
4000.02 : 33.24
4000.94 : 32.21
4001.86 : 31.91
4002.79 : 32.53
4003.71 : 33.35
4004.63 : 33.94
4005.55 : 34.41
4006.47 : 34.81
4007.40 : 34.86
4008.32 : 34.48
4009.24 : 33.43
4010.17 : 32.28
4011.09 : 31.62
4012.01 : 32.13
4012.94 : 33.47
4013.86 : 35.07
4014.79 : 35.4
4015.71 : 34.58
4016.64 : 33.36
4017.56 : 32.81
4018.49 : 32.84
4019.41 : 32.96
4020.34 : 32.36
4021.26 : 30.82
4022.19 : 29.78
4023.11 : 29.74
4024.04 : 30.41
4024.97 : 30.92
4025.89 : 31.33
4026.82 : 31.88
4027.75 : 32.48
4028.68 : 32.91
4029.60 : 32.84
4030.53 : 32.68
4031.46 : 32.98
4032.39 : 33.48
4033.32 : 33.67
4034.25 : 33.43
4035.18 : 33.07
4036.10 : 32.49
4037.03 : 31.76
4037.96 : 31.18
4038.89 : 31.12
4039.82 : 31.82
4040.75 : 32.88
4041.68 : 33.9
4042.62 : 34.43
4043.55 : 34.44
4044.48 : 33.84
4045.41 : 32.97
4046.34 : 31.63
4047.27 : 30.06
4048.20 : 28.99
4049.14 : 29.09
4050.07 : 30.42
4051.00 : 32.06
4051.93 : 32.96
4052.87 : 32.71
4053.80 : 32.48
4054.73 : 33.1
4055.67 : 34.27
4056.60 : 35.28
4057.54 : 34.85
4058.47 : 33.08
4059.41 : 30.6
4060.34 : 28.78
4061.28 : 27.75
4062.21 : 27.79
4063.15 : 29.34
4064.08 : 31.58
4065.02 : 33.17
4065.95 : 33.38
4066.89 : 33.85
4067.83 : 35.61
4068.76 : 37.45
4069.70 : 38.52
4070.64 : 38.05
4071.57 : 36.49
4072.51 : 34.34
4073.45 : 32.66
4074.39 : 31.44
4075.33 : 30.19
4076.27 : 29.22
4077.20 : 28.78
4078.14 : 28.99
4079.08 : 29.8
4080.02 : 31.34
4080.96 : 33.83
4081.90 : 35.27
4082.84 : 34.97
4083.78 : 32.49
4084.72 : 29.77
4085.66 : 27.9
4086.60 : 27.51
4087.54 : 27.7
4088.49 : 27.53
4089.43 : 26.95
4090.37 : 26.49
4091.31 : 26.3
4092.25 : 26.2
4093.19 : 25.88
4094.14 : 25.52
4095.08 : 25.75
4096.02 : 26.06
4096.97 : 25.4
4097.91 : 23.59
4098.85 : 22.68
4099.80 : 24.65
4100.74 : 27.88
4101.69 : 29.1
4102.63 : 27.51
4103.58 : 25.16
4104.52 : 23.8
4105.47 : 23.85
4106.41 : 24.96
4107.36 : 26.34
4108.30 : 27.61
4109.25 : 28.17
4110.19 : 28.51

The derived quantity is 1.27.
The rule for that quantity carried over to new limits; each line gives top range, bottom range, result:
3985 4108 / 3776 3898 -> 1.40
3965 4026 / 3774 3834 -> 1.32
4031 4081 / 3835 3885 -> 1.39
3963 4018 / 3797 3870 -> 1.25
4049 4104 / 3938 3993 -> 1.22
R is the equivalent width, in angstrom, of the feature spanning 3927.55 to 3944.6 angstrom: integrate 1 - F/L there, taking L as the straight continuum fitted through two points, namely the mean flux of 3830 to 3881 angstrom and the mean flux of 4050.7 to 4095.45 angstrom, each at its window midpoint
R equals 1.89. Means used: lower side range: 25.4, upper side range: 31.3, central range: 24.5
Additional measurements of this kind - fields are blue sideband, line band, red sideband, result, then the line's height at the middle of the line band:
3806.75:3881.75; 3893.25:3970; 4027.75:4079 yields 4.5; 28.4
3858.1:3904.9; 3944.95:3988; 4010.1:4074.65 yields 6.0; 29.6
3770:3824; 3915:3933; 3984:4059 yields 1.2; 29.1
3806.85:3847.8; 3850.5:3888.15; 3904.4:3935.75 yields -1.1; 25.5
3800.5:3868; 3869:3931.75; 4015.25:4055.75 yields 1.9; 27.5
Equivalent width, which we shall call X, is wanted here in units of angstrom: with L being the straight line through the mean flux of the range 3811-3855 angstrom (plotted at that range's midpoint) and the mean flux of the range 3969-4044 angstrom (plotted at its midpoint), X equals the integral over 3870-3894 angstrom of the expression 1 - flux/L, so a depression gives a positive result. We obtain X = 1.85 angstrom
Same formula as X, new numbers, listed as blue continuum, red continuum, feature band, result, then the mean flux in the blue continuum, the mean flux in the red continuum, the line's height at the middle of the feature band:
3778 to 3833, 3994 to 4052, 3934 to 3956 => 1.7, 24.6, 32.7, 29.8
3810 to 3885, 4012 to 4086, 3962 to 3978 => 4.8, 25.4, 32.4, 29.6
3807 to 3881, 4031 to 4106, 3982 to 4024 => -4.6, 25.6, 30.7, 29.2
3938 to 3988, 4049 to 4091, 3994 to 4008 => -3.0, 25.8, 31.8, 27.9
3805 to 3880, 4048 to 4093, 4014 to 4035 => -1.5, 25.6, 31.5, 30.3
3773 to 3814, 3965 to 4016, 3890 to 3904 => 0.3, 24.4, 28.9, 26.8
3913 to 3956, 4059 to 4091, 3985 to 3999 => -1.7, 27.2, 31.4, 28.9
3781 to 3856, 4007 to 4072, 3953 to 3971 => 3.5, 24.4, 32.7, 29.8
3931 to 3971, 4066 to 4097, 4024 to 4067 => -4.4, 25.2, 30.7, 29.1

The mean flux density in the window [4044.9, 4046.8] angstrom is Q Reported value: 32.4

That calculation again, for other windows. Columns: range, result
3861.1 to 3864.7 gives 28.7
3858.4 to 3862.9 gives 26.8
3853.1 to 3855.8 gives 25.5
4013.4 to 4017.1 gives 34.6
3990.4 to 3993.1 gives 31.9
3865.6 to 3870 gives 29.9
